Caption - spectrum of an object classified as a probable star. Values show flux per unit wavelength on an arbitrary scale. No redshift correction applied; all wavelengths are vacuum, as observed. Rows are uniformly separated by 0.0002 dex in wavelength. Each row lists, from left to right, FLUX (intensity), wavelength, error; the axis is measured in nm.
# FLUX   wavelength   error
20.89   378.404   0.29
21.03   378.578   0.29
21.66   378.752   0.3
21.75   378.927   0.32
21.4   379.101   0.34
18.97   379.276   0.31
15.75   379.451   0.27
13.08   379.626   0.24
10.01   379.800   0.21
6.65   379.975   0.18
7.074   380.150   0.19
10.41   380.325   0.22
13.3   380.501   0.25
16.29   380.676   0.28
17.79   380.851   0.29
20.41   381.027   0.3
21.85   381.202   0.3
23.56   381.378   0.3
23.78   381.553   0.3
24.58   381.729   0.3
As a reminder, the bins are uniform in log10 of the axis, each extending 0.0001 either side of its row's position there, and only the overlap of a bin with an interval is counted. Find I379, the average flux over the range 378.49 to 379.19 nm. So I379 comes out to 21.5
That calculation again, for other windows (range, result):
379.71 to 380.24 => 7.97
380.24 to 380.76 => 13.3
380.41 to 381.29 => 17.9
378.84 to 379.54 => 19.4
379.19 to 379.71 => 15.9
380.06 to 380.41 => 8.72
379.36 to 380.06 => 11.4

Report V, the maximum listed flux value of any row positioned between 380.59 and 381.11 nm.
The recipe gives 20.41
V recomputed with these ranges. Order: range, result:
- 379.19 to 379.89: 18.97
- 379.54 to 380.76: 16.29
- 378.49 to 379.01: 21.75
